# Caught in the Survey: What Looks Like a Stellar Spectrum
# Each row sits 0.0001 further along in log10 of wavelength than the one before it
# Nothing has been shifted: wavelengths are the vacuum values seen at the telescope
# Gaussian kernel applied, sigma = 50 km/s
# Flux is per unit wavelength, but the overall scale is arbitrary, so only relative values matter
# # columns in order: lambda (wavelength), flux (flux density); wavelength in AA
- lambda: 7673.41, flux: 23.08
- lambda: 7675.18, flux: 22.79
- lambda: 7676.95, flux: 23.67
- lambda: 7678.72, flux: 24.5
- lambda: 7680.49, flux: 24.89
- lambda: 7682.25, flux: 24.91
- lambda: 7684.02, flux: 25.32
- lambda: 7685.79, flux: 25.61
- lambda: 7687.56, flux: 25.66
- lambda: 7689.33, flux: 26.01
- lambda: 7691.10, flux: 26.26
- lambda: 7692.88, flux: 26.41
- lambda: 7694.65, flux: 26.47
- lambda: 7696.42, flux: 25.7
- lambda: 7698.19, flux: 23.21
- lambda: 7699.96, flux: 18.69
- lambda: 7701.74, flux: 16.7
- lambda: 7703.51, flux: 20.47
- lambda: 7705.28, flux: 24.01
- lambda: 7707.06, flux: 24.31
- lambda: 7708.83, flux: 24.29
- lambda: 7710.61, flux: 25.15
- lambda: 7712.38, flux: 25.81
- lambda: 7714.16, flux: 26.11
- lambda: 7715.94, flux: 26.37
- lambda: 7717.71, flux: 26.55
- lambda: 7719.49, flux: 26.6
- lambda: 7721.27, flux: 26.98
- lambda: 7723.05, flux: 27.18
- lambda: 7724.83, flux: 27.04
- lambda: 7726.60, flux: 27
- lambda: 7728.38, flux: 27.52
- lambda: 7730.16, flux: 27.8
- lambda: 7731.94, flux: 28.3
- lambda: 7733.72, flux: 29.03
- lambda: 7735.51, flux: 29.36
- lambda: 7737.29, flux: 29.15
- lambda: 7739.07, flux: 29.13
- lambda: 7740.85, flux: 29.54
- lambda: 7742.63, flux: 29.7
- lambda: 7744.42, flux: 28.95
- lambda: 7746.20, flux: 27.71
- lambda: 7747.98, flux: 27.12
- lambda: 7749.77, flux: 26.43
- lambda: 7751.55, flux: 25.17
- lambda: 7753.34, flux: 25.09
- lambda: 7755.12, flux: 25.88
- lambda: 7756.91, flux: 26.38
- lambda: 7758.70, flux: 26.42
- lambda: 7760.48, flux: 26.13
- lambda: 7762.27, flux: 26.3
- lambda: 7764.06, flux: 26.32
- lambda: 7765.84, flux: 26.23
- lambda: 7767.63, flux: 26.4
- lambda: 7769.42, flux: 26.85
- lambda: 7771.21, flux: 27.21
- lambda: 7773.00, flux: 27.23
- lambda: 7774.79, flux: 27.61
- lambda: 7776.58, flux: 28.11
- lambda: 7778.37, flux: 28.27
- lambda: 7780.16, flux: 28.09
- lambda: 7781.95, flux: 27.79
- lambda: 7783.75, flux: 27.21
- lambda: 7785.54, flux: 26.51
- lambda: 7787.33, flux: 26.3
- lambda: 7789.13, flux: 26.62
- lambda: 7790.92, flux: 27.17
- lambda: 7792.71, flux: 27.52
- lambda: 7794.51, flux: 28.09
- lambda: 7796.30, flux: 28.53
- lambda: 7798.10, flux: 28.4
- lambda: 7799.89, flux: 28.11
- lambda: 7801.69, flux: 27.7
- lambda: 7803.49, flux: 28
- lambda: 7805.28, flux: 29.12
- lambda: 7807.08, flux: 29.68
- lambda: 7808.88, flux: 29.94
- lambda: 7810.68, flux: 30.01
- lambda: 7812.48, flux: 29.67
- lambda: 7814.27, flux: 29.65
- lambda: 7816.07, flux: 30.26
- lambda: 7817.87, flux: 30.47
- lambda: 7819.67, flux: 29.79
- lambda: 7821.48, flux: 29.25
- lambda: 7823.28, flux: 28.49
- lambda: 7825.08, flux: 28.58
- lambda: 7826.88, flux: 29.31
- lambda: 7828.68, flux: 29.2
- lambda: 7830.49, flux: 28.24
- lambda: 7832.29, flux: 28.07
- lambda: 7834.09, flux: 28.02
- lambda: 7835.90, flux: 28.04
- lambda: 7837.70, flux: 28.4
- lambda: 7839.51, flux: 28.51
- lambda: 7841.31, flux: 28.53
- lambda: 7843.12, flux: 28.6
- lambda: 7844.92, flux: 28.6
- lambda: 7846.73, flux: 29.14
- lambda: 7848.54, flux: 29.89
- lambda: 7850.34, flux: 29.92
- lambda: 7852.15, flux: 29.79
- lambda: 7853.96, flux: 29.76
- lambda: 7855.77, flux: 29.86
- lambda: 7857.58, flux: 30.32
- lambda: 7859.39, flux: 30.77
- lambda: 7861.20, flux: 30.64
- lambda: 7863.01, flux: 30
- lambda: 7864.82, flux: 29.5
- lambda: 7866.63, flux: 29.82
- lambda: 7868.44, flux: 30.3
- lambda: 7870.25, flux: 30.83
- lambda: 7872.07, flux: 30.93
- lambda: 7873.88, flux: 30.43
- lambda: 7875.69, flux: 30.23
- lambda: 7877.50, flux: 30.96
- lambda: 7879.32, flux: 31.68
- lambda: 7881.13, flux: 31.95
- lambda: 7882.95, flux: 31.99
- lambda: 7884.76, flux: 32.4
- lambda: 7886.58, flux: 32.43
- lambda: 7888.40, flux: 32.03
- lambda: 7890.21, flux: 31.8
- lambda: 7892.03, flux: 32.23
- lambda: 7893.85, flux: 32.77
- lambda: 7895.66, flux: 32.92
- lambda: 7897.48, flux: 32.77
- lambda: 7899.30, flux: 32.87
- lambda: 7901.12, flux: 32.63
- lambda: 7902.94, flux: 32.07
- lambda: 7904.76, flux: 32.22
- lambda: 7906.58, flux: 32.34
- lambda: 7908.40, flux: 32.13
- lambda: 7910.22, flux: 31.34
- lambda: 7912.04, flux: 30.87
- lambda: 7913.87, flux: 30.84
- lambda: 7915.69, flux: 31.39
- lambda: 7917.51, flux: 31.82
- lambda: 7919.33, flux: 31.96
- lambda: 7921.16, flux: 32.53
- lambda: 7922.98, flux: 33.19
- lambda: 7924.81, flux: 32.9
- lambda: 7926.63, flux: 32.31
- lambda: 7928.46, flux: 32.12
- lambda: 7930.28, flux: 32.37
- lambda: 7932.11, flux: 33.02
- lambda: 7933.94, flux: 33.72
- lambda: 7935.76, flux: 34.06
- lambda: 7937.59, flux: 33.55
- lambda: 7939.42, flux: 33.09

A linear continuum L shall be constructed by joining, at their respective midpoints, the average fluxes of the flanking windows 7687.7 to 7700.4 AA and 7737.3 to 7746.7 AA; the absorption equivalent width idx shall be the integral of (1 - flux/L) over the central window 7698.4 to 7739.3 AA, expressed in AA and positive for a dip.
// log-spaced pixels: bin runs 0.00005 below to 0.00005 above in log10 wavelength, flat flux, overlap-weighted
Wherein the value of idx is 2.2 AA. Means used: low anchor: 24.9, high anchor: 29.1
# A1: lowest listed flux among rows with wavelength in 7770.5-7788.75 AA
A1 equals 26.3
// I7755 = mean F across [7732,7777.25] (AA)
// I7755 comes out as 27.3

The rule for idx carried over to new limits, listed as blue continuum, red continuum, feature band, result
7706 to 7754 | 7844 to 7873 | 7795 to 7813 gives -0.1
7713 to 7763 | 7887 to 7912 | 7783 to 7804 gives 1.1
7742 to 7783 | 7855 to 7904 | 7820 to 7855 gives 1.1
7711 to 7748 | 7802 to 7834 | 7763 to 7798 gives 1.6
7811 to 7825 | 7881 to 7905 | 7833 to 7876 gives 1.9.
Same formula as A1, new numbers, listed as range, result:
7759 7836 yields 26.13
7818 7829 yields 28.49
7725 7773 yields 25.09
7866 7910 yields 29.82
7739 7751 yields 26.43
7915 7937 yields 31.39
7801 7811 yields 27.7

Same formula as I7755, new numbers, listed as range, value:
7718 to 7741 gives 28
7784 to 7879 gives 29.1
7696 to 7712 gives 22.5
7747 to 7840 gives 27.8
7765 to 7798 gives 27.3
